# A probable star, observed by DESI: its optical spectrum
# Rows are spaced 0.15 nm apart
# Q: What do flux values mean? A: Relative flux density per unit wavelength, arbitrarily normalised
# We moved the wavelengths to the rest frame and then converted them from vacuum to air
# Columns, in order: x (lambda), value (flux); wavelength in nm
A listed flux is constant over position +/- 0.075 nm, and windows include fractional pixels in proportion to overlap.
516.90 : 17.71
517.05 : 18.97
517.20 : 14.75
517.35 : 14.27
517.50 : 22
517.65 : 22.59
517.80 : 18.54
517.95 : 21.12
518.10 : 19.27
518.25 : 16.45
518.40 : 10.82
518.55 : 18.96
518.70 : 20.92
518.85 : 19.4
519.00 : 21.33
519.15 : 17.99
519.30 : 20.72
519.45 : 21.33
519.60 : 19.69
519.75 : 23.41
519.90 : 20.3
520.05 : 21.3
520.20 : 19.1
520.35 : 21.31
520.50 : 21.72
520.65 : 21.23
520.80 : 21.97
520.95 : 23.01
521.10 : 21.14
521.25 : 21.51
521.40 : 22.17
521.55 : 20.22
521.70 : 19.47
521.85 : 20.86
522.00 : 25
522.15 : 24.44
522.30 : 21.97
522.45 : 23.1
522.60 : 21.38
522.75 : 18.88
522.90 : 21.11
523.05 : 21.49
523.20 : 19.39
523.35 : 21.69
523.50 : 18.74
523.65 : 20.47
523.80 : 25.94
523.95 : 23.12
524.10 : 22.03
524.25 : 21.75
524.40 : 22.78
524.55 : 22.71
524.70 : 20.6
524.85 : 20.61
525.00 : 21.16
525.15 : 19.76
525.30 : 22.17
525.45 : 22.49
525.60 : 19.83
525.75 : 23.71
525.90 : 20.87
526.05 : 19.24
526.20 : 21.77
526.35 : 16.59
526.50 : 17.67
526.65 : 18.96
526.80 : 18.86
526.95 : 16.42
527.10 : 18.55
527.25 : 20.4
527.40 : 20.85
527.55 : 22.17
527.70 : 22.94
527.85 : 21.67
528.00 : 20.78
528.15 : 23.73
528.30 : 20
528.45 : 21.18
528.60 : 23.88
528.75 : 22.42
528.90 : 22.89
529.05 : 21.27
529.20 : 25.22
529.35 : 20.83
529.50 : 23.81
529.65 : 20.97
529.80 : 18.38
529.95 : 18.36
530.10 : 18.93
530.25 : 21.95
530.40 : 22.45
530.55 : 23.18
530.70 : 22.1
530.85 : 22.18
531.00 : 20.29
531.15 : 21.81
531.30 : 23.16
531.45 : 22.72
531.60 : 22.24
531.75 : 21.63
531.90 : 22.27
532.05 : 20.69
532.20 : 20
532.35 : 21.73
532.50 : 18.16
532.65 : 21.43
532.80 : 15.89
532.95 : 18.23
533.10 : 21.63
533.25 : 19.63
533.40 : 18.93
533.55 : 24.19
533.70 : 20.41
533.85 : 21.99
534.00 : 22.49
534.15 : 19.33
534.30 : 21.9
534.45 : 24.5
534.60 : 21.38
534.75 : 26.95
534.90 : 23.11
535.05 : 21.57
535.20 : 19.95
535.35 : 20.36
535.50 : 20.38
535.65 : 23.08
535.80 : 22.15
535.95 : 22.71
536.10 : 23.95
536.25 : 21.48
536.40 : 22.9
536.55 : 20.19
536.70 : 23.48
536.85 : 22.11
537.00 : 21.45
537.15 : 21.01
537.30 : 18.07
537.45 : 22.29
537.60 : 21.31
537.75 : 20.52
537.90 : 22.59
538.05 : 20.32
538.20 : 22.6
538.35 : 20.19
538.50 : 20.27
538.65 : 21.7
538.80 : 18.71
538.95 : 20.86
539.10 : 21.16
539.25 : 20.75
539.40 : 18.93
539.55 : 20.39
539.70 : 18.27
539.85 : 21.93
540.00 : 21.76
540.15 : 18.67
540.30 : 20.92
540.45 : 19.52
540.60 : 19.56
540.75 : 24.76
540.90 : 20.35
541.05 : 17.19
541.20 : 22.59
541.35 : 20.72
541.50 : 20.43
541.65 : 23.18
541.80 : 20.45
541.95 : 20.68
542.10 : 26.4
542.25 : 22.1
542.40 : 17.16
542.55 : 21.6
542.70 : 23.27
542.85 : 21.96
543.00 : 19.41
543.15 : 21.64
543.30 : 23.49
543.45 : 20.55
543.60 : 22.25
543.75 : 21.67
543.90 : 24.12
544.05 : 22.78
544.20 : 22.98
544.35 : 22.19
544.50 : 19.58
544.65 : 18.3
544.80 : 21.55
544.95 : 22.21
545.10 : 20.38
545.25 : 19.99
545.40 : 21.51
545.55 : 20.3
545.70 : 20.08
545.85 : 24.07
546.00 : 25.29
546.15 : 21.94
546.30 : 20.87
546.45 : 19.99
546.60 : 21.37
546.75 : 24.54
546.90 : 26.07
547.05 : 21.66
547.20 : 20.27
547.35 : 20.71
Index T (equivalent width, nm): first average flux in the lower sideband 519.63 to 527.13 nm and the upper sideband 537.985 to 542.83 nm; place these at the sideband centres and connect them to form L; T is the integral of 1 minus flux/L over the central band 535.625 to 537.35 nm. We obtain -0.08 nm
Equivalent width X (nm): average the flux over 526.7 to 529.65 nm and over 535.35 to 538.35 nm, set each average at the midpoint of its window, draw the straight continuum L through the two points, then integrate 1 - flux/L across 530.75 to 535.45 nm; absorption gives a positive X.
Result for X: 0.05 nm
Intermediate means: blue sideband 21.4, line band 21.3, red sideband 21.6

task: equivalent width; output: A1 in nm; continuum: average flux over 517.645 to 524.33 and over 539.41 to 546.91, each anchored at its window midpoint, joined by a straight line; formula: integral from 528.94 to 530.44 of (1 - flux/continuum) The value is -0.01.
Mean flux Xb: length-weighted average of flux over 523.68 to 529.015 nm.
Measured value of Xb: 21.2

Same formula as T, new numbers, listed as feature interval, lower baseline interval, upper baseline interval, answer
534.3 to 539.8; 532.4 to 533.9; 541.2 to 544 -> -0.19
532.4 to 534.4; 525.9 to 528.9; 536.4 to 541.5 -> 0.02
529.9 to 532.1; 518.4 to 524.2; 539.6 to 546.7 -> -0.04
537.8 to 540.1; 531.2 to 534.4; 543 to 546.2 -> 0.07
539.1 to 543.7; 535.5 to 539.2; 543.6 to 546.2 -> 0.12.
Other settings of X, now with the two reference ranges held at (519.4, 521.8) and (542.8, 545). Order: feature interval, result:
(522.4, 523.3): 0.02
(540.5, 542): 0.04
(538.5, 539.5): 0.06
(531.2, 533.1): 0.06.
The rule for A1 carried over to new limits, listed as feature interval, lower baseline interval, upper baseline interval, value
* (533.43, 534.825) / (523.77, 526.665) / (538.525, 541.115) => -0.12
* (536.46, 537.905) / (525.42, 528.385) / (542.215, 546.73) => -0.02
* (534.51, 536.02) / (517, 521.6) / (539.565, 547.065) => -0.09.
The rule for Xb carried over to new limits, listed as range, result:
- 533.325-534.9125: 22.3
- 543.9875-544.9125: 21.2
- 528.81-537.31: 21.5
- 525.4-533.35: 20.9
